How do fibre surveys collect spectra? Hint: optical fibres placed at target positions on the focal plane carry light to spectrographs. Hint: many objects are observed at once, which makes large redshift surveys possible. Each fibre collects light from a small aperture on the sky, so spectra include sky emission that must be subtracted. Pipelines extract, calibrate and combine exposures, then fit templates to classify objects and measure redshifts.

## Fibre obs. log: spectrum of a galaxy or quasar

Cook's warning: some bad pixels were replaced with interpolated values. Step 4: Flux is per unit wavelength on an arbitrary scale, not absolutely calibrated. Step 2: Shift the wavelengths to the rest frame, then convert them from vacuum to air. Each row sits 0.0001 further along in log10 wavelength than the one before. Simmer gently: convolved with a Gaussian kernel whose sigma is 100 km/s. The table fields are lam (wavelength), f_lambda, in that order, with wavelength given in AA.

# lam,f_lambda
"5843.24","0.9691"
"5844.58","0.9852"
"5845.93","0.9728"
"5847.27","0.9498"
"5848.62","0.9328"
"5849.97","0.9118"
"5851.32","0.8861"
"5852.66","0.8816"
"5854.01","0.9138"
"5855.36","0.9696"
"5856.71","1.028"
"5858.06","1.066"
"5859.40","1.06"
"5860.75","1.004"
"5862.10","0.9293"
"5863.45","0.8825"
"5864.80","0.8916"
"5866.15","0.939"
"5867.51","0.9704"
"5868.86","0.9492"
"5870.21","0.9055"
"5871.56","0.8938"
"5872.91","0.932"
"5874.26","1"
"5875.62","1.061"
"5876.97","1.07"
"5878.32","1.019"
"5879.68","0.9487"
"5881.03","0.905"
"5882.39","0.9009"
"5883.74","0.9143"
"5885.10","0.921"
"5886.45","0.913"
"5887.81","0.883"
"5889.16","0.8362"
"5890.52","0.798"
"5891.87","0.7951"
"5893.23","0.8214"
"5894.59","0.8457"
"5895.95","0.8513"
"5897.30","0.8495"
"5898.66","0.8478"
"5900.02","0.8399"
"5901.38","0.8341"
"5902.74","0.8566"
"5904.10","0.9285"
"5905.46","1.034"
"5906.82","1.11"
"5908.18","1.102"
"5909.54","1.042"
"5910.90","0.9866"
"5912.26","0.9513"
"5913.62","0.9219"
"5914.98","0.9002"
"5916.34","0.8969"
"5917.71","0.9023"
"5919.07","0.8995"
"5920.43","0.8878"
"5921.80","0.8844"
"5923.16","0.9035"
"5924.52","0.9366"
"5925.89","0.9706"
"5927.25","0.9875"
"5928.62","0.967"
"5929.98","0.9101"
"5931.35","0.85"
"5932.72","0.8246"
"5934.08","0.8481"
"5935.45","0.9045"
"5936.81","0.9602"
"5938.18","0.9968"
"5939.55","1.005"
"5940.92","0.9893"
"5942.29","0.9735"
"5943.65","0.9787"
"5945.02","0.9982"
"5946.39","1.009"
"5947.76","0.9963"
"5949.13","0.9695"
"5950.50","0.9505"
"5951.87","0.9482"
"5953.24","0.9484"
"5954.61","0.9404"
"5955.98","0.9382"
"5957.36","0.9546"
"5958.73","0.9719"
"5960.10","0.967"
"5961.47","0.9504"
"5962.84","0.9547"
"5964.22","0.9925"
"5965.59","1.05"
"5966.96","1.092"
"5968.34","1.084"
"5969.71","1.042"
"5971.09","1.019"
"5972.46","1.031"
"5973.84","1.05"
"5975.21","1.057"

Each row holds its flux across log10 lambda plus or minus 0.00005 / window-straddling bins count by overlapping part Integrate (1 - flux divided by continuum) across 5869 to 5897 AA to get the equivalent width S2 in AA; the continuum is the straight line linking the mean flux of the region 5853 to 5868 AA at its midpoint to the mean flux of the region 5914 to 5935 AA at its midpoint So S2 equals 1.02 AA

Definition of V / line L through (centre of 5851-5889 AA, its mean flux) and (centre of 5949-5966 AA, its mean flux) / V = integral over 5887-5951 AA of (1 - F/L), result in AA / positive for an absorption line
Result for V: 2.2 AA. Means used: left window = 0.951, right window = 0.963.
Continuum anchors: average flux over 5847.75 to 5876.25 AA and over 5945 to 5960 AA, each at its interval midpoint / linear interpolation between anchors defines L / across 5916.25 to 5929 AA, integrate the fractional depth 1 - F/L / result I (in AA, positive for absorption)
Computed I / 0.5 AA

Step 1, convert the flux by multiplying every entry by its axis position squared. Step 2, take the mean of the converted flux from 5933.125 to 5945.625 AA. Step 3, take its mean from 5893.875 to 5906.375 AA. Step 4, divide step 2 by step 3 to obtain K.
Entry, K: 1.10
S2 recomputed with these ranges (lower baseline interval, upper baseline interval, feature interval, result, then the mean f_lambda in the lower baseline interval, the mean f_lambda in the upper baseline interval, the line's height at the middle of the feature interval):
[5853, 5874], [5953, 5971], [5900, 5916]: 0.2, 0.955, 0.993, 0.972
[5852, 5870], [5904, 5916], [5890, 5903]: 2.0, 0.959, 0.998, 0.988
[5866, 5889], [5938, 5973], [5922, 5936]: 0.9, 0.946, 0.99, 0.975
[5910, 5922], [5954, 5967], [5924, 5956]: 0.0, 0.918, 0.976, 0.949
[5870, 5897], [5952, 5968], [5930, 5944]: 0.4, 0.91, 0.979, 0.959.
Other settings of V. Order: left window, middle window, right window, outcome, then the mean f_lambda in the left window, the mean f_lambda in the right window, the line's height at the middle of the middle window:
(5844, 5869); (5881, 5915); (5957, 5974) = 2.39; 0.954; 1.01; 0.976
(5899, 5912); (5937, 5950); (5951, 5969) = -0.14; 0.966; 0.983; 0.978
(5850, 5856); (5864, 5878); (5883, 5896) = -1.21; 0.912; 0.858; 0.886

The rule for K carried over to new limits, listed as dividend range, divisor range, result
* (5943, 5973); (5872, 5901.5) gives 1.13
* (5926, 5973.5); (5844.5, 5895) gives 1.07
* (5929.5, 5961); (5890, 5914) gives 1.06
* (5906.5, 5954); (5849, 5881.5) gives 1.01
